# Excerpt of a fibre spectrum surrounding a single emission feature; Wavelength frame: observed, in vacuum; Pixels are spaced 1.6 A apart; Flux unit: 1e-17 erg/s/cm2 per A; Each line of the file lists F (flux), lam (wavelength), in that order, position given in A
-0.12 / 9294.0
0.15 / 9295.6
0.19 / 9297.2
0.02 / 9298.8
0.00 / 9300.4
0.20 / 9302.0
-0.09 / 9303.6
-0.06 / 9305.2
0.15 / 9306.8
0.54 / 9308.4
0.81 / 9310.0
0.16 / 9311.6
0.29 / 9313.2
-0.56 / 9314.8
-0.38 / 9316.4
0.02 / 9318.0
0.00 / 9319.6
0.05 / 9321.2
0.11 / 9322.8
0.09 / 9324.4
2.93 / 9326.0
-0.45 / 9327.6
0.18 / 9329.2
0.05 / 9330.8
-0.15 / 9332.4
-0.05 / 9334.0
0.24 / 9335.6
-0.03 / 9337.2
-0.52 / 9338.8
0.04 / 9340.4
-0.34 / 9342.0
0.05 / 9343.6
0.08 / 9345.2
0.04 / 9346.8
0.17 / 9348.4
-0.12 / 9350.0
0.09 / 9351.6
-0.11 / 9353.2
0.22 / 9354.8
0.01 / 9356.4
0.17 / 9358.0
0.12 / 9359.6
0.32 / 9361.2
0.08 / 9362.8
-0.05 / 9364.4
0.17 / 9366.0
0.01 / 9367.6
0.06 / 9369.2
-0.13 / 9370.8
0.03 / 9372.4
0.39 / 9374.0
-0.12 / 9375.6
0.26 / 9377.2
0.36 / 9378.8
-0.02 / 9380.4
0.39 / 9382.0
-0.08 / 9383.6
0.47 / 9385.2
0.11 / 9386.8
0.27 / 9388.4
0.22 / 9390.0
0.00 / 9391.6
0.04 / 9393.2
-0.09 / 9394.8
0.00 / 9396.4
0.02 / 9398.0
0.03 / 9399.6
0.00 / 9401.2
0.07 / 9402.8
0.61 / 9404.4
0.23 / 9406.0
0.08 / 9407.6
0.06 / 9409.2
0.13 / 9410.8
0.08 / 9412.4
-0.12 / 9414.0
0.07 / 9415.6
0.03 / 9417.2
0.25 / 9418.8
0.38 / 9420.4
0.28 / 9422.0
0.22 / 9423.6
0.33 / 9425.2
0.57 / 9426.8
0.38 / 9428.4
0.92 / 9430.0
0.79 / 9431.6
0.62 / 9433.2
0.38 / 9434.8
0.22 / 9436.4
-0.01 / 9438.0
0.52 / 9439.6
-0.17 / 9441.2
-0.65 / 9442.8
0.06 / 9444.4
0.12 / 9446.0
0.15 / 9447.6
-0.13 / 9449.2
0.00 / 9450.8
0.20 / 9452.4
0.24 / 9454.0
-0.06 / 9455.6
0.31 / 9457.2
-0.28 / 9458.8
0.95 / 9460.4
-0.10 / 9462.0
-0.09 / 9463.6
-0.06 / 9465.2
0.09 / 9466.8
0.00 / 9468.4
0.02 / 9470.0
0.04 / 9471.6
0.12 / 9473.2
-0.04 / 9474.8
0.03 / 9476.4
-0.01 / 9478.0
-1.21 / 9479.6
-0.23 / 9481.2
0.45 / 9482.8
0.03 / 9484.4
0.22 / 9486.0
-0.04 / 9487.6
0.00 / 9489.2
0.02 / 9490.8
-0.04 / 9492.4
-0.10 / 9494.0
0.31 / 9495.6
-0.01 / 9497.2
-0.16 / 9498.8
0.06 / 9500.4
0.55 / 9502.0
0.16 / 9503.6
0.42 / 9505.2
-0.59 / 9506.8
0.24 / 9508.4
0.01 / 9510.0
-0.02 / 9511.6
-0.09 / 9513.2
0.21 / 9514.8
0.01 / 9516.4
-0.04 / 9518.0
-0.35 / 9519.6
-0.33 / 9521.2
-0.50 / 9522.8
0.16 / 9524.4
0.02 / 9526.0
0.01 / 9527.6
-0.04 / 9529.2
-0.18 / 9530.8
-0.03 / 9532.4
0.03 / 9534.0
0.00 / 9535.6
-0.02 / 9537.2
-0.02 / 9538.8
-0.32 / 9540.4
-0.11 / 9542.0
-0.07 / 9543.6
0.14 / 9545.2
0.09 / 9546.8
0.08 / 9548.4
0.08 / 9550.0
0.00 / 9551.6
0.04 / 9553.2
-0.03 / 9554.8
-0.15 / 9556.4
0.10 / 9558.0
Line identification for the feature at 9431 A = [O II]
